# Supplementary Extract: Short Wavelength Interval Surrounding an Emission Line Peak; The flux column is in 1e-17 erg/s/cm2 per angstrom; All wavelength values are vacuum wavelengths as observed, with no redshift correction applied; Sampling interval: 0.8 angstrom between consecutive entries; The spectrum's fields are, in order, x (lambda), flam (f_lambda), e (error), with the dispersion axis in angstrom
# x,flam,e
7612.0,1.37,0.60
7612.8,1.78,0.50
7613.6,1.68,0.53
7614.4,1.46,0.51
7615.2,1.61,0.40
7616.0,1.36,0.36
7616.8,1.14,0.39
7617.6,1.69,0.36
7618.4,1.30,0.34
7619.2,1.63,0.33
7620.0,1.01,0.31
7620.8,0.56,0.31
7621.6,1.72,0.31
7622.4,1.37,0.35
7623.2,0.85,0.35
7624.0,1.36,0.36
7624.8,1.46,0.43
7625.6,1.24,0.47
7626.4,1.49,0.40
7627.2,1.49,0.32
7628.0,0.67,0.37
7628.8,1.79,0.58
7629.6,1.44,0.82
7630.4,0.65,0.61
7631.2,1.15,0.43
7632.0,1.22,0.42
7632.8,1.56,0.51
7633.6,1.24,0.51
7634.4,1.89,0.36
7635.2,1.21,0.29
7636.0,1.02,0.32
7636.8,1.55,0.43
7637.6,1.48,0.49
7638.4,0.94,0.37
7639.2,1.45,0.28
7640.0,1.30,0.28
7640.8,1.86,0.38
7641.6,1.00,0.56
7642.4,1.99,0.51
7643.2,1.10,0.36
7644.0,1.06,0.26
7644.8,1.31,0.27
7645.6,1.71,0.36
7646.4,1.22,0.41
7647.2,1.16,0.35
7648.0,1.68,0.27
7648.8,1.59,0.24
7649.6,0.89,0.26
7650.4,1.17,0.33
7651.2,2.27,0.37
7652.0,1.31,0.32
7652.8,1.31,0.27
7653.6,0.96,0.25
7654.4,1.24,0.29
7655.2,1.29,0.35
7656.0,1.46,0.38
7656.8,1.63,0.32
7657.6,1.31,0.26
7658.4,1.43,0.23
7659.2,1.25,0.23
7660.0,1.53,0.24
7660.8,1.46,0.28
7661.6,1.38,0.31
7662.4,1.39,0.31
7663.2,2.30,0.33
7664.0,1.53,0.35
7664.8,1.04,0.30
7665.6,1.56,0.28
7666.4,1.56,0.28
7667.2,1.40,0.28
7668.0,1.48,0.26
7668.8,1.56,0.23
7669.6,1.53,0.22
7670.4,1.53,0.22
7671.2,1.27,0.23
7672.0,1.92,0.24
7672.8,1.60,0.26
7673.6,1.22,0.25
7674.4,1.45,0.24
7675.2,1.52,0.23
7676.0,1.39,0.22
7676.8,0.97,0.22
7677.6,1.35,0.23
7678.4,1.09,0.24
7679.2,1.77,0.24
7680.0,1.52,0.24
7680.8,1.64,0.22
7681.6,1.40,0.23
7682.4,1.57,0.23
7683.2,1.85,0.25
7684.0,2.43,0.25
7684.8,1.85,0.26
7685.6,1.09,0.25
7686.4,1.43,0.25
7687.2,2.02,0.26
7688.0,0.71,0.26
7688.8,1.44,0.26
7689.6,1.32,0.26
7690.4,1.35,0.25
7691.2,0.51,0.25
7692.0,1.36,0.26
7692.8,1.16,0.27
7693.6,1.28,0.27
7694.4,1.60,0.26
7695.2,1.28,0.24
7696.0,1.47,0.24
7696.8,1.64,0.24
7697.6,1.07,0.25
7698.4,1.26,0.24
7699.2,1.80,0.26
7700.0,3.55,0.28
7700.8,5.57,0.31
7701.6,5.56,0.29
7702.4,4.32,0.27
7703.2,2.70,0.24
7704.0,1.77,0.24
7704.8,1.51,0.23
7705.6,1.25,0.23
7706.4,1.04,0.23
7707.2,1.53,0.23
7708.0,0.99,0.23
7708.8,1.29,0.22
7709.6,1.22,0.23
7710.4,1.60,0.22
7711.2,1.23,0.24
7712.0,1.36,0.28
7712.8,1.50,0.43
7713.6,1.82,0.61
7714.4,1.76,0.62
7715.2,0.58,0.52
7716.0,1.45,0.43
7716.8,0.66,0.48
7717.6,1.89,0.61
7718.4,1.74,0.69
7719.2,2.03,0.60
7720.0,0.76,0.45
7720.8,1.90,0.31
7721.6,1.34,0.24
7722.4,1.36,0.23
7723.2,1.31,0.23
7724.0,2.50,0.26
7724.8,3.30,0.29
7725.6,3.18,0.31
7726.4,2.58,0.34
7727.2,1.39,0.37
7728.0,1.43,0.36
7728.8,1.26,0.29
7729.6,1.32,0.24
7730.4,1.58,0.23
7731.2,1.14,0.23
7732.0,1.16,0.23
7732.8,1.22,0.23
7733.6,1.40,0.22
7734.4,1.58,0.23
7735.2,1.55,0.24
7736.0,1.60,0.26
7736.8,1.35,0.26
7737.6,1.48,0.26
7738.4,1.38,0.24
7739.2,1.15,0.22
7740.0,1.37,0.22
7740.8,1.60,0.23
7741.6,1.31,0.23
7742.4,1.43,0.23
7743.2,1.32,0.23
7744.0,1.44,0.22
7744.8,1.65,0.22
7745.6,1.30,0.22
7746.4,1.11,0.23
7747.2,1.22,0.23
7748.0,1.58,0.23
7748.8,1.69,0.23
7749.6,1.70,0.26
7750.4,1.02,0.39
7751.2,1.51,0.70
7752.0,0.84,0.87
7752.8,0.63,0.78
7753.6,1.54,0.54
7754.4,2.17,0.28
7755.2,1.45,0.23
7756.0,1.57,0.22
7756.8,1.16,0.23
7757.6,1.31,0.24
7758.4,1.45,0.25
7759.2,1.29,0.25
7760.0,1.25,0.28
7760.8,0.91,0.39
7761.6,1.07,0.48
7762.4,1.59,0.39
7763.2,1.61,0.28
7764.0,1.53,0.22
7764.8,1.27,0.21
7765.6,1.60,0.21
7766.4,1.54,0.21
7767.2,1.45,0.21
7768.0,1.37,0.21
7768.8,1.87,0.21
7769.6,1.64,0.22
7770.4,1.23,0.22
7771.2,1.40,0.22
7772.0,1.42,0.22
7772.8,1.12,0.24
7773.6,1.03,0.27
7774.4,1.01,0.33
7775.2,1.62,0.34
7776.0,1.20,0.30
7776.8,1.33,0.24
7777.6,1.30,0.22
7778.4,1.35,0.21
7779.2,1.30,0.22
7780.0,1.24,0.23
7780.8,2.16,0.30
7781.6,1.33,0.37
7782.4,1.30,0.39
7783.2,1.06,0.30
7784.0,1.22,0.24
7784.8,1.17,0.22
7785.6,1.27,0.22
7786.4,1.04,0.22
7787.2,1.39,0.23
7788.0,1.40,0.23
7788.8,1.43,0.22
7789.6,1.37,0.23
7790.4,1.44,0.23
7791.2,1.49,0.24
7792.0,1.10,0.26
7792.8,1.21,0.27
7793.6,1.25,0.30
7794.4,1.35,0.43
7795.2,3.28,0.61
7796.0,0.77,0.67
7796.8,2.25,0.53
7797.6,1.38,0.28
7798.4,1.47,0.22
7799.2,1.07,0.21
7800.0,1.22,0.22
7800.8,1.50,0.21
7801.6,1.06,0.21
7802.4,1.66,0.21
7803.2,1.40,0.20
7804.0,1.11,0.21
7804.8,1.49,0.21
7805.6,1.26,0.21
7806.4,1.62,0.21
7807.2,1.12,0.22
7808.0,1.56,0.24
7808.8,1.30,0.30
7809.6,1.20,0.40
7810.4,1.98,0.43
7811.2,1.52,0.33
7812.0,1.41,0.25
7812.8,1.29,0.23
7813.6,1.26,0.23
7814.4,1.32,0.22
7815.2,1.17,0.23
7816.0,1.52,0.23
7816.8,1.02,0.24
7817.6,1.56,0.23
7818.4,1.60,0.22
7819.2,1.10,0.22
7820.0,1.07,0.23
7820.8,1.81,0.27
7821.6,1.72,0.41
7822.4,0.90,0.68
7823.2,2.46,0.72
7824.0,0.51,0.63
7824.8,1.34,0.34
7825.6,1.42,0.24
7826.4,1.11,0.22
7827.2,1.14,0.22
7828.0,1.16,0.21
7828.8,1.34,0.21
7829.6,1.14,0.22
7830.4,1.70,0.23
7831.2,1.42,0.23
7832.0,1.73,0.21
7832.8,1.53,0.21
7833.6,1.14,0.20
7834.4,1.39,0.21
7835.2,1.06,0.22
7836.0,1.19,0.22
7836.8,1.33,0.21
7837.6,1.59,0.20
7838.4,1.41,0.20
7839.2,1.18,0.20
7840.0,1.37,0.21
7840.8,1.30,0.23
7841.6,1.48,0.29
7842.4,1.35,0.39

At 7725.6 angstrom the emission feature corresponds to [N II]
